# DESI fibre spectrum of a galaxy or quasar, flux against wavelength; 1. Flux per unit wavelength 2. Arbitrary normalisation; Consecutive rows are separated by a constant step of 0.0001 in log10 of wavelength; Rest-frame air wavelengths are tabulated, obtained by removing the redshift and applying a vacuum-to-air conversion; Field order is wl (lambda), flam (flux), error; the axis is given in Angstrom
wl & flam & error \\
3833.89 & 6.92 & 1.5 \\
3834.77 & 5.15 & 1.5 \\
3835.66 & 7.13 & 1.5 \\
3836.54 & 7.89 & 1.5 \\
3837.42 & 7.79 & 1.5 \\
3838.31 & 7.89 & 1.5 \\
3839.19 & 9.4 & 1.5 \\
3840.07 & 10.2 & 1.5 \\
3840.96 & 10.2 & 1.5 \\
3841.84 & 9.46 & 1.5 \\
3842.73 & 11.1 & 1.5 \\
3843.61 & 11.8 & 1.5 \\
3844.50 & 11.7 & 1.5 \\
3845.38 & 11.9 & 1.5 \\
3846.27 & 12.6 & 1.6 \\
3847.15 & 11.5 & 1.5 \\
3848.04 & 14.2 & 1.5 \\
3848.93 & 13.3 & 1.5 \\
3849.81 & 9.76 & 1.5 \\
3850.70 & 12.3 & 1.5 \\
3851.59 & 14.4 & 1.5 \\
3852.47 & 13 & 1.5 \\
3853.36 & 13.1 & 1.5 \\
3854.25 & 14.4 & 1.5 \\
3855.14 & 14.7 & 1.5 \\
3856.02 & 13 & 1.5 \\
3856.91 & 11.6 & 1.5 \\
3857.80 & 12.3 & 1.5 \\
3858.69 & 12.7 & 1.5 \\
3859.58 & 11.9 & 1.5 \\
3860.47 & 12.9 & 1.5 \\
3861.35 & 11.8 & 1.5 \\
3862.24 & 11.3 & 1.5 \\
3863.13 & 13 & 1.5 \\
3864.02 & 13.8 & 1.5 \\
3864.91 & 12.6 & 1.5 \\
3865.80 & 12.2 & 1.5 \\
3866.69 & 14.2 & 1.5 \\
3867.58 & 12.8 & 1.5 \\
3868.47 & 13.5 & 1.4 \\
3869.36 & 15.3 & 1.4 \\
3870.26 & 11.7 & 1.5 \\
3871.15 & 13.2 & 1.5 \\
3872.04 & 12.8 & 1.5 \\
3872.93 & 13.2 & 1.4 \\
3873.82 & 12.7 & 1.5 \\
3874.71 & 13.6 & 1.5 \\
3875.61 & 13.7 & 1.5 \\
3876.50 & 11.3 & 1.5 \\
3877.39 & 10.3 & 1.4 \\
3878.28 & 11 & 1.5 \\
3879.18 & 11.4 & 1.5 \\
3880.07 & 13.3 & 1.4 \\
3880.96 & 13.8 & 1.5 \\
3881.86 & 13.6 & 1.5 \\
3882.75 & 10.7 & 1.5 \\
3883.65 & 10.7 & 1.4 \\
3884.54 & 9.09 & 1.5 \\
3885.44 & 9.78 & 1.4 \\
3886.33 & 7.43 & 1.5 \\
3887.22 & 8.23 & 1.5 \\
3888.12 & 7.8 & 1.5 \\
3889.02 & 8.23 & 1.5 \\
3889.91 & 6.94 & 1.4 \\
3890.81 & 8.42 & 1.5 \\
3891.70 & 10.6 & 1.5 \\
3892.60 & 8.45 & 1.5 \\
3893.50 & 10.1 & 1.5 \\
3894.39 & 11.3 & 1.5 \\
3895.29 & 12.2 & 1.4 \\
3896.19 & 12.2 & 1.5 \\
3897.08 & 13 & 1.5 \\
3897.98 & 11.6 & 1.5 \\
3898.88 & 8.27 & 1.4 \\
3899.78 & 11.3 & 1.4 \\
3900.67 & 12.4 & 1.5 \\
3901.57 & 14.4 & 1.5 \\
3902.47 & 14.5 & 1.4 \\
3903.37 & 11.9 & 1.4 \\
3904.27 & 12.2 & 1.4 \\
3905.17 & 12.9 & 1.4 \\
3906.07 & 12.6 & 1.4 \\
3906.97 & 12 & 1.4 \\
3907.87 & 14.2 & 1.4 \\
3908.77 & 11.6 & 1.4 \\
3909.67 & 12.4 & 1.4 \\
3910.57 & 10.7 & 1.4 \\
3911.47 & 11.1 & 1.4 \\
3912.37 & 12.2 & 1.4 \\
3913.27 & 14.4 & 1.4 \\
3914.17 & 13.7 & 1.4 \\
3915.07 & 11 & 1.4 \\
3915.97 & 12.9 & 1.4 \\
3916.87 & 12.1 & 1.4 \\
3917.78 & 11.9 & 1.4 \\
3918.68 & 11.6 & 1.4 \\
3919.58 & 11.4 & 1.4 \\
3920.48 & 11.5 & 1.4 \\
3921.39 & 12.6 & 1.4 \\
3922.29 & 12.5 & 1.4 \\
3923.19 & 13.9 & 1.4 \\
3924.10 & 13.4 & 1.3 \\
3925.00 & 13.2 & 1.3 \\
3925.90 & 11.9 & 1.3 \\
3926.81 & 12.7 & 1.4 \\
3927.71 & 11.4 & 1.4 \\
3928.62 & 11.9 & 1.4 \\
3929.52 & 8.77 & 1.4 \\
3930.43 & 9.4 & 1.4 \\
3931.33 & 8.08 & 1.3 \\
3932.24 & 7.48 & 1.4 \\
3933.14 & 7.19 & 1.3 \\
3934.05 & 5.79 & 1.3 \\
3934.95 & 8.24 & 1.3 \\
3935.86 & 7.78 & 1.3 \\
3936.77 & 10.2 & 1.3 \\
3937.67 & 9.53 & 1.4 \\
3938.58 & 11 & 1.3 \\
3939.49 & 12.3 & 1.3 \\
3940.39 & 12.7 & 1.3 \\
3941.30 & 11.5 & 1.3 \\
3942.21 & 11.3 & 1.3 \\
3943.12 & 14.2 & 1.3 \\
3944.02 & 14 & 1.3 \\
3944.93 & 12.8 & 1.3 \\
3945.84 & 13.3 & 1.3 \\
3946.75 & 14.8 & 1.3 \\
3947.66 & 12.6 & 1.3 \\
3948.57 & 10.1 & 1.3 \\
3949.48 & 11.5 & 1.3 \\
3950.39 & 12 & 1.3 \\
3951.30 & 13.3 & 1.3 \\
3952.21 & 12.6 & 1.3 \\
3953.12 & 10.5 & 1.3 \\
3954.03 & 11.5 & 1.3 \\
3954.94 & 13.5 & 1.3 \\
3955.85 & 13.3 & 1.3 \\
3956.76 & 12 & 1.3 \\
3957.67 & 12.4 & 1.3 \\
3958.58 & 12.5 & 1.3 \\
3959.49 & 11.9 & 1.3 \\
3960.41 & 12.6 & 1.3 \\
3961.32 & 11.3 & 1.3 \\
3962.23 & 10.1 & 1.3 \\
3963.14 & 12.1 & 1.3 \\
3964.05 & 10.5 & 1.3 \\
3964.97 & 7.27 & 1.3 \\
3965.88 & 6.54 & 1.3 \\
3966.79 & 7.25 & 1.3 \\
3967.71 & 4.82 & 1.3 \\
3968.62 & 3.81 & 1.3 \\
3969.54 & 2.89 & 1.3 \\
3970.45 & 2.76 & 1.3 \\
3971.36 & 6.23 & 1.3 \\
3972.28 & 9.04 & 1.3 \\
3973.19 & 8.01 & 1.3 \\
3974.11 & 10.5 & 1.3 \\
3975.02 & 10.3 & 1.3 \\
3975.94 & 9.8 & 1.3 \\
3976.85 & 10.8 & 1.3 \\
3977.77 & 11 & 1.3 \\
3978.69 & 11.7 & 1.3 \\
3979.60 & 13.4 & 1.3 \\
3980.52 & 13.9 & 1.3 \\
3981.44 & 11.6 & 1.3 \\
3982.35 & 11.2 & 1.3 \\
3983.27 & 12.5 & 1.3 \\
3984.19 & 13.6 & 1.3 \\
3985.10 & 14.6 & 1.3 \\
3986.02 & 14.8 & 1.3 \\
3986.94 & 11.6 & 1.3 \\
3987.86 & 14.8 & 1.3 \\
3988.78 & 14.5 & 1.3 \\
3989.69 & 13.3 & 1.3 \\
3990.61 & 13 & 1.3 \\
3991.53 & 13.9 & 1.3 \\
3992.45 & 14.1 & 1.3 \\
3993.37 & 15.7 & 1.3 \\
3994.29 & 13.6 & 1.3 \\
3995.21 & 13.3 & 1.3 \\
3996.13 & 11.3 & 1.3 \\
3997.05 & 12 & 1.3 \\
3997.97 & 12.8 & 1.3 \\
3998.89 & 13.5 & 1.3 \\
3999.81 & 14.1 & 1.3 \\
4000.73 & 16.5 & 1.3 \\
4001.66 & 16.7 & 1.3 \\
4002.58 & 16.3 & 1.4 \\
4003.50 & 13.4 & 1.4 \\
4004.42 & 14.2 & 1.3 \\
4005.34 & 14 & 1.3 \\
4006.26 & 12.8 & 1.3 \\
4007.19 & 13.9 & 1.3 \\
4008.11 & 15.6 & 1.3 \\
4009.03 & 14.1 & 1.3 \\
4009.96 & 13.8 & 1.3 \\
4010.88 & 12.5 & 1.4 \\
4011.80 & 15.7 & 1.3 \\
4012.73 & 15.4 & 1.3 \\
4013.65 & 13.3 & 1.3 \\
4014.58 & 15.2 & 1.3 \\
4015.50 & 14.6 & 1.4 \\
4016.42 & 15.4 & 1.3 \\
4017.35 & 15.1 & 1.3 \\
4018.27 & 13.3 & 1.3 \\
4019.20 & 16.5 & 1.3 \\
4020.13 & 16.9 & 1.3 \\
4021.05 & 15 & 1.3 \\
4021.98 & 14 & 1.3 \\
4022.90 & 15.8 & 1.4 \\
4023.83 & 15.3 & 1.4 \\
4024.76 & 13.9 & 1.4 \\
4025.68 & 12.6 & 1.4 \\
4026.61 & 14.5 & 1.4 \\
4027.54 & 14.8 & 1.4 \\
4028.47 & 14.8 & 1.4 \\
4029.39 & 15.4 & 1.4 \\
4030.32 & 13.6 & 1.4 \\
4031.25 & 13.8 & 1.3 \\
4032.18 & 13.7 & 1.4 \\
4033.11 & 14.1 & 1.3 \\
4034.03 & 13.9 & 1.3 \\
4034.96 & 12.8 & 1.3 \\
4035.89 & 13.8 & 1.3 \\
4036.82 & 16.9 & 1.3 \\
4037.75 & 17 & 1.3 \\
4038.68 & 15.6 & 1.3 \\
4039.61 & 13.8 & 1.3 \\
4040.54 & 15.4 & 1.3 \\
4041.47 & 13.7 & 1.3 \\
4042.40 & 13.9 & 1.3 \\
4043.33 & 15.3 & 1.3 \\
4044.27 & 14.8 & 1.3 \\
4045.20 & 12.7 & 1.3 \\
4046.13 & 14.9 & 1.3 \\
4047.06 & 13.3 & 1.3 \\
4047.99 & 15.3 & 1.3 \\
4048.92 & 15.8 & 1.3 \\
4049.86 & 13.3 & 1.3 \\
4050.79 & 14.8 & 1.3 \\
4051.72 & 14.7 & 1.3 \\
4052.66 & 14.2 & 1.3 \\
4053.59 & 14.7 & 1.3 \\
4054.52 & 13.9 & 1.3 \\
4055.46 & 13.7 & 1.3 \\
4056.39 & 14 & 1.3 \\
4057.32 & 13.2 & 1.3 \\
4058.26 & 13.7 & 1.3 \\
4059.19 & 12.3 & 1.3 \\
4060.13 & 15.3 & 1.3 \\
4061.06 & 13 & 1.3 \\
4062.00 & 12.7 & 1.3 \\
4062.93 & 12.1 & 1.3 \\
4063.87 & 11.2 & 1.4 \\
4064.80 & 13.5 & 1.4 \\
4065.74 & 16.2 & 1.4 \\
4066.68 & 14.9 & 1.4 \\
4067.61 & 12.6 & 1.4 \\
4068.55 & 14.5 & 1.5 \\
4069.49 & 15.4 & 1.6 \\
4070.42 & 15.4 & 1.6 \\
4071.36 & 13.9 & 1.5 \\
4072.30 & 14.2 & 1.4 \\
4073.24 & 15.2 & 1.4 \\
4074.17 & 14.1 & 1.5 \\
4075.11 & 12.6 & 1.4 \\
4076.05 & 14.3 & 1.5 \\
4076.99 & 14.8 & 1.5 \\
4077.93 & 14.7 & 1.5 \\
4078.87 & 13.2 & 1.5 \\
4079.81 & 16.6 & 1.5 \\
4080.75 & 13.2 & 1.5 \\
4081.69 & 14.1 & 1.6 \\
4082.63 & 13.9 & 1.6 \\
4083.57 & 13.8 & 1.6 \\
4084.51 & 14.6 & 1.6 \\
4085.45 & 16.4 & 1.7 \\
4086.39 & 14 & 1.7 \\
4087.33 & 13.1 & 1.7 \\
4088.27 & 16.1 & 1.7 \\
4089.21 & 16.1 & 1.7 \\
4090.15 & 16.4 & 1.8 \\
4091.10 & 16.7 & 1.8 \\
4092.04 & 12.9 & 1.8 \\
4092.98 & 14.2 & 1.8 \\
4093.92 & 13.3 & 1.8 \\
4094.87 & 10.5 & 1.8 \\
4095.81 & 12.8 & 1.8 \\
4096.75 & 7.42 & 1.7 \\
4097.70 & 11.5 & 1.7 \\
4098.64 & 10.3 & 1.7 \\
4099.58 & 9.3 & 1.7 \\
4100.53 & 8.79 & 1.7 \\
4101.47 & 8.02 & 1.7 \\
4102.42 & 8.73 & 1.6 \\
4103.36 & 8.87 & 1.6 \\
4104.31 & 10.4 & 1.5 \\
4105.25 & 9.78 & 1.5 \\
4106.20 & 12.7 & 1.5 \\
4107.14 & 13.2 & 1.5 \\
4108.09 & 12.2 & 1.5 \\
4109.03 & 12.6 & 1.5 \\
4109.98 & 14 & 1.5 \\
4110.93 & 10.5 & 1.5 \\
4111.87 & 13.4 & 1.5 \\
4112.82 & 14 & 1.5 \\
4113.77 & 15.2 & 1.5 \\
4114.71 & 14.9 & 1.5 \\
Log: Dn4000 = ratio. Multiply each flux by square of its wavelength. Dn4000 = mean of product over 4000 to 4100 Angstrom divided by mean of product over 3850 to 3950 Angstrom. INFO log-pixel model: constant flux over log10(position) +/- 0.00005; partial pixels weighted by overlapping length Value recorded 1.3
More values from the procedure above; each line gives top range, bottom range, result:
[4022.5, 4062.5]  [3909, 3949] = 1.32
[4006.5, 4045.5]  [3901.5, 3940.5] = 1.34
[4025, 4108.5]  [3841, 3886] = 1.22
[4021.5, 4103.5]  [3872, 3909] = 1.33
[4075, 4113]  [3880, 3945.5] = 1.25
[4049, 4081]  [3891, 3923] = 1.27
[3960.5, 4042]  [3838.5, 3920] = 1.16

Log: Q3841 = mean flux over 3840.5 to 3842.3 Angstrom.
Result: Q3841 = 9.81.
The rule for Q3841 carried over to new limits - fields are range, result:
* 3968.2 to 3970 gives 3.33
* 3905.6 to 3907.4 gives 12.3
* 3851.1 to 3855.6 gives 13.9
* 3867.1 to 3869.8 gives 13.9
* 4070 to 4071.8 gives 14.6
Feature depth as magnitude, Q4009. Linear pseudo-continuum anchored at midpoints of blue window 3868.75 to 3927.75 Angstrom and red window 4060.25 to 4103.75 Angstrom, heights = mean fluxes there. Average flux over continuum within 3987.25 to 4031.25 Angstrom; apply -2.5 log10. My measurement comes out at -0.13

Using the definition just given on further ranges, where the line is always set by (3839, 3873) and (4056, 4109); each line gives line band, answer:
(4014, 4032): -0.14 mag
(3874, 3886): 0.07 mag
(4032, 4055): -0.12 mag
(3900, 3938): 0.11 mag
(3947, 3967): 0.13 mag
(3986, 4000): -0.05 mag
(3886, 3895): 0.38 mag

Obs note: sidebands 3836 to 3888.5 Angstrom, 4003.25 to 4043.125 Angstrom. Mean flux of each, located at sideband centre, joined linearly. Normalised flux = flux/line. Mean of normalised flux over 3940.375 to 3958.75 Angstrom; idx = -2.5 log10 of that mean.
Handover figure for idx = 0.067 mag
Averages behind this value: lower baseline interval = 11.8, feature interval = 12.5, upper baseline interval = 14.5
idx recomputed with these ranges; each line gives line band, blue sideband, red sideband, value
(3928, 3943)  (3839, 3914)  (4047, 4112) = 0.257 mag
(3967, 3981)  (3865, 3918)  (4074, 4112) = 0.379 mag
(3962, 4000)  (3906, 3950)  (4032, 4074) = 0.157 mag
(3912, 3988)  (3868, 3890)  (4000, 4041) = 0.179 mag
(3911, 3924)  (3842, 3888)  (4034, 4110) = 0.017 mag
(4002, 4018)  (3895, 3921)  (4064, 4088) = -0.073 mag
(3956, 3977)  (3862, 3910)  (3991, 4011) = 0.428 mag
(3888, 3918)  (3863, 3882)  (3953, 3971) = 0.008 mag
